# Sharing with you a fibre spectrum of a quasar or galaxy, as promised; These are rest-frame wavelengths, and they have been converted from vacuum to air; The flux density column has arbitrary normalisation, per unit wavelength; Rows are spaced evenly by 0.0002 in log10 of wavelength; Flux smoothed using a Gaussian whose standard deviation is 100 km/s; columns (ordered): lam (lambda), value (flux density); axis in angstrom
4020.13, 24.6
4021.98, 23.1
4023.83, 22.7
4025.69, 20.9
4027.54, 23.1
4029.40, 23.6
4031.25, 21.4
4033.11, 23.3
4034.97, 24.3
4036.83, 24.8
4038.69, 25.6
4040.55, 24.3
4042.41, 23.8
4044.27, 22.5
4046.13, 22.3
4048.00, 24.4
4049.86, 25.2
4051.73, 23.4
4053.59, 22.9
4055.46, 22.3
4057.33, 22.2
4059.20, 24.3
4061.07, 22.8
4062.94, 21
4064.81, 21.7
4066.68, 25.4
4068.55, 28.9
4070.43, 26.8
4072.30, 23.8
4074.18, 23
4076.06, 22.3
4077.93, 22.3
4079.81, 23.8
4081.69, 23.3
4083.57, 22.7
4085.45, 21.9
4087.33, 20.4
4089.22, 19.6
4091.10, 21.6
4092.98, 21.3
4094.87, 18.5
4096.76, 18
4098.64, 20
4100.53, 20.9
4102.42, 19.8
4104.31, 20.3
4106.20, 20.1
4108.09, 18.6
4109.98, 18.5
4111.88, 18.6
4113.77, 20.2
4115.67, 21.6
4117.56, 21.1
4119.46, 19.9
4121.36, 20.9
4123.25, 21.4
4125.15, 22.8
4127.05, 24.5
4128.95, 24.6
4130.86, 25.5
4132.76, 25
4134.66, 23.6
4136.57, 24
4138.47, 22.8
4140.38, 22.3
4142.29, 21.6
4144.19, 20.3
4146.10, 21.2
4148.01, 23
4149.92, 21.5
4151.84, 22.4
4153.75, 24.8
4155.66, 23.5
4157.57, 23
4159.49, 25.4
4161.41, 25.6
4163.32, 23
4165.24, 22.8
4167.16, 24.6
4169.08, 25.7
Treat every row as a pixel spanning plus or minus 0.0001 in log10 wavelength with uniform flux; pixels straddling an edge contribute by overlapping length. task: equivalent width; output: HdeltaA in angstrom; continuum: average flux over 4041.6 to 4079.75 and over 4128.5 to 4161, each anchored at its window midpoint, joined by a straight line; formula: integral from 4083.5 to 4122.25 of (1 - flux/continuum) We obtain 5.36 angstrom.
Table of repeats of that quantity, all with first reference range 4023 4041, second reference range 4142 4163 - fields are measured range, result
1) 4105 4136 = 1.9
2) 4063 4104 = 1.9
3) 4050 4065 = 0.3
